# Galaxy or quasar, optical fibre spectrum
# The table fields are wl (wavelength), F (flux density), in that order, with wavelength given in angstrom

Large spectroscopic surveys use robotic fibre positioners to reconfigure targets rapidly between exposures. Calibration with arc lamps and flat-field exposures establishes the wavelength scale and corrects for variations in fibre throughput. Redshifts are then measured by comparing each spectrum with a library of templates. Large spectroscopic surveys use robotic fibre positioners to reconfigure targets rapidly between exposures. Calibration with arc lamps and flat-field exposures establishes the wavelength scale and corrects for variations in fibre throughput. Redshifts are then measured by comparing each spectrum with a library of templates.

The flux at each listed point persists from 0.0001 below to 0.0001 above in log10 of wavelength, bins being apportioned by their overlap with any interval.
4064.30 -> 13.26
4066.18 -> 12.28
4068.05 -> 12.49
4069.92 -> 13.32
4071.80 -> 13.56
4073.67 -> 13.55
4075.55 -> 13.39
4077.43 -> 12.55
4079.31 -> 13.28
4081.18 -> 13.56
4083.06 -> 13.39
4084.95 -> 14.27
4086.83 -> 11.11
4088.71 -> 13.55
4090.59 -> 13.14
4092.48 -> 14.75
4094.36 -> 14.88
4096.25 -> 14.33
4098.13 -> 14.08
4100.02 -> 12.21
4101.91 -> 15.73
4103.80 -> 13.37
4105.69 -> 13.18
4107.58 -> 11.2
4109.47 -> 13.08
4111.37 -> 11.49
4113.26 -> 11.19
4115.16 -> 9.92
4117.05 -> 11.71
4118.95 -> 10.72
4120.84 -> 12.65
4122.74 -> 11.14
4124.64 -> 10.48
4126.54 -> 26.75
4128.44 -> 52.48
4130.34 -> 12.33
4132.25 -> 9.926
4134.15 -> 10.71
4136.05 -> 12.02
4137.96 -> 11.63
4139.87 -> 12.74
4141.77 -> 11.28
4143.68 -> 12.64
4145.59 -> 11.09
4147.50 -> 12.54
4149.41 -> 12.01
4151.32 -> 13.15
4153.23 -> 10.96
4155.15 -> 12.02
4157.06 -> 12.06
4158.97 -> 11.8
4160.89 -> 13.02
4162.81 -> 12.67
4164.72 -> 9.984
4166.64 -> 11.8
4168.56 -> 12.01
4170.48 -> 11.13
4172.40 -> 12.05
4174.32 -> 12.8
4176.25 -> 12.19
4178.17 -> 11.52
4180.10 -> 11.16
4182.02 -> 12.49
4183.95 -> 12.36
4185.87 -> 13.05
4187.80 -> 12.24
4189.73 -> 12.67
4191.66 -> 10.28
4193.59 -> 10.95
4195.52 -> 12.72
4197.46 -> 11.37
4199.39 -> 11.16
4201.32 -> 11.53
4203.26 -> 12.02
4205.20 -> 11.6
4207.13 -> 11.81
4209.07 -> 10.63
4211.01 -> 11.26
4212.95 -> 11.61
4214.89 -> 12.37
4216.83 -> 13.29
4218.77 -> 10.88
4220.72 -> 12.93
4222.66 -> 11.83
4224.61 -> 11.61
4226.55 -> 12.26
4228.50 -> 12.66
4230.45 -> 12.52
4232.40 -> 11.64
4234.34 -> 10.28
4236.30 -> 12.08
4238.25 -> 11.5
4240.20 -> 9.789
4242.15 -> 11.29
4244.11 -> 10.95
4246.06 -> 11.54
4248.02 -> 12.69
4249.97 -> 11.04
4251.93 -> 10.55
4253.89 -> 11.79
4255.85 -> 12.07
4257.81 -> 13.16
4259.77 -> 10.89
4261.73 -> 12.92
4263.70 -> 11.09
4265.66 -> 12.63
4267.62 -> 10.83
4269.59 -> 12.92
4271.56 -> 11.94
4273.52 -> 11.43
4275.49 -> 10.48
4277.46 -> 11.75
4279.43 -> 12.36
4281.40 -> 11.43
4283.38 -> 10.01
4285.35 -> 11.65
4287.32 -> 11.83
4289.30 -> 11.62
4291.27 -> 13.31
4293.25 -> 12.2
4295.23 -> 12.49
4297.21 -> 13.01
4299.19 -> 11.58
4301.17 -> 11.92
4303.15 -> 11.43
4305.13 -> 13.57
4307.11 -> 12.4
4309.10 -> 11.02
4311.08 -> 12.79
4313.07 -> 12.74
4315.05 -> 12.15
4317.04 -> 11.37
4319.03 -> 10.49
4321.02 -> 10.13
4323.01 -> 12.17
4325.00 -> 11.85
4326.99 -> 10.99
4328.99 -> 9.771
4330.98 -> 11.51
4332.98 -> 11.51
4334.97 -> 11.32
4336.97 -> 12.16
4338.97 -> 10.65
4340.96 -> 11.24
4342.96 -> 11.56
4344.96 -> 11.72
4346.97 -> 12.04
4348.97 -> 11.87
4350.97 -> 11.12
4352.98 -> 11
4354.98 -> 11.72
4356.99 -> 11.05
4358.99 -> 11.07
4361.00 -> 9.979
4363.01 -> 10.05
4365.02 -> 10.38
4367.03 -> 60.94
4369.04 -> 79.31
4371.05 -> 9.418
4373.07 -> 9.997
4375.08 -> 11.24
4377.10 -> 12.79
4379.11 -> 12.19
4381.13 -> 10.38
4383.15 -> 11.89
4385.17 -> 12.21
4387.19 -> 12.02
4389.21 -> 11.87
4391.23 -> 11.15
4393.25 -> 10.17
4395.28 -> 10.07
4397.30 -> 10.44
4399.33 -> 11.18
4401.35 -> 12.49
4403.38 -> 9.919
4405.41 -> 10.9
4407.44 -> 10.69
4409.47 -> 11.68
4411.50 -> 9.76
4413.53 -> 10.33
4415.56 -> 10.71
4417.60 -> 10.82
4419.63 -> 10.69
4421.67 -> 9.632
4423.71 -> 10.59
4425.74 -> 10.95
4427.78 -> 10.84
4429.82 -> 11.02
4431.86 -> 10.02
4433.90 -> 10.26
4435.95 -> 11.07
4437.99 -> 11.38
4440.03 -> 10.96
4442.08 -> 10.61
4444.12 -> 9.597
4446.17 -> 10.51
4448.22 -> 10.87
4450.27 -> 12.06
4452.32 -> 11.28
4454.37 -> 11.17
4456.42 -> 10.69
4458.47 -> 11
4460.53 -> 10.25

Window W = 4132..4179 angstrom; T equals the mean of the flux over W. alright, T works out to 11.9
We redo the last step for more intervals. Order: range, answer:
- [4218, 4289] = 11.6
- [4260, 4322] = 11.8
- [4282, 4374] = 14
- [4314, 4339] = 11.3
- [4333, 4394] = 15.1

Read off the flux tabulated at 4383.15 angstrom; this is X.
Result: 11.89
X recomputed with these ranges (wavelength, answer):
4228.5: 12.66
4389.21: 11.87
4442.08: 10.61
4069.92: 13.32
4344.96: 11.72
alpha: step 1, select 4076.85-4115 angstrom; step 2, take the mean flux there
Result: 13.2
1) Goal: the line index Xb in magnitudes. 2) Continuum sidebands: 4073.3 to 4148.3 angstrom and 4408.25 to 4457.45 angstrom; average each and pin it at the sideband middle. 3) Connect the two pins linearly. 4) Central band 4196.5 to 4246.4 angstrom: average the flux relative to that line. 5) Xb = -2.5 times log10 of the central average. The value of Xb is 0.10 mag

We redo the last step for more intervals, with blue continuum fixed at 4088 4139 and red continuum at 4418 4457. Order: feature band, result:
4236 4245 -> 0.17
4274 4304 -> 0.06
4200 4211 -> 0.16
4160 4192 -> 0.14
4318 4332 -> 0.10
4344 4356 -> 0.02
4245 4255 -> 0.12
